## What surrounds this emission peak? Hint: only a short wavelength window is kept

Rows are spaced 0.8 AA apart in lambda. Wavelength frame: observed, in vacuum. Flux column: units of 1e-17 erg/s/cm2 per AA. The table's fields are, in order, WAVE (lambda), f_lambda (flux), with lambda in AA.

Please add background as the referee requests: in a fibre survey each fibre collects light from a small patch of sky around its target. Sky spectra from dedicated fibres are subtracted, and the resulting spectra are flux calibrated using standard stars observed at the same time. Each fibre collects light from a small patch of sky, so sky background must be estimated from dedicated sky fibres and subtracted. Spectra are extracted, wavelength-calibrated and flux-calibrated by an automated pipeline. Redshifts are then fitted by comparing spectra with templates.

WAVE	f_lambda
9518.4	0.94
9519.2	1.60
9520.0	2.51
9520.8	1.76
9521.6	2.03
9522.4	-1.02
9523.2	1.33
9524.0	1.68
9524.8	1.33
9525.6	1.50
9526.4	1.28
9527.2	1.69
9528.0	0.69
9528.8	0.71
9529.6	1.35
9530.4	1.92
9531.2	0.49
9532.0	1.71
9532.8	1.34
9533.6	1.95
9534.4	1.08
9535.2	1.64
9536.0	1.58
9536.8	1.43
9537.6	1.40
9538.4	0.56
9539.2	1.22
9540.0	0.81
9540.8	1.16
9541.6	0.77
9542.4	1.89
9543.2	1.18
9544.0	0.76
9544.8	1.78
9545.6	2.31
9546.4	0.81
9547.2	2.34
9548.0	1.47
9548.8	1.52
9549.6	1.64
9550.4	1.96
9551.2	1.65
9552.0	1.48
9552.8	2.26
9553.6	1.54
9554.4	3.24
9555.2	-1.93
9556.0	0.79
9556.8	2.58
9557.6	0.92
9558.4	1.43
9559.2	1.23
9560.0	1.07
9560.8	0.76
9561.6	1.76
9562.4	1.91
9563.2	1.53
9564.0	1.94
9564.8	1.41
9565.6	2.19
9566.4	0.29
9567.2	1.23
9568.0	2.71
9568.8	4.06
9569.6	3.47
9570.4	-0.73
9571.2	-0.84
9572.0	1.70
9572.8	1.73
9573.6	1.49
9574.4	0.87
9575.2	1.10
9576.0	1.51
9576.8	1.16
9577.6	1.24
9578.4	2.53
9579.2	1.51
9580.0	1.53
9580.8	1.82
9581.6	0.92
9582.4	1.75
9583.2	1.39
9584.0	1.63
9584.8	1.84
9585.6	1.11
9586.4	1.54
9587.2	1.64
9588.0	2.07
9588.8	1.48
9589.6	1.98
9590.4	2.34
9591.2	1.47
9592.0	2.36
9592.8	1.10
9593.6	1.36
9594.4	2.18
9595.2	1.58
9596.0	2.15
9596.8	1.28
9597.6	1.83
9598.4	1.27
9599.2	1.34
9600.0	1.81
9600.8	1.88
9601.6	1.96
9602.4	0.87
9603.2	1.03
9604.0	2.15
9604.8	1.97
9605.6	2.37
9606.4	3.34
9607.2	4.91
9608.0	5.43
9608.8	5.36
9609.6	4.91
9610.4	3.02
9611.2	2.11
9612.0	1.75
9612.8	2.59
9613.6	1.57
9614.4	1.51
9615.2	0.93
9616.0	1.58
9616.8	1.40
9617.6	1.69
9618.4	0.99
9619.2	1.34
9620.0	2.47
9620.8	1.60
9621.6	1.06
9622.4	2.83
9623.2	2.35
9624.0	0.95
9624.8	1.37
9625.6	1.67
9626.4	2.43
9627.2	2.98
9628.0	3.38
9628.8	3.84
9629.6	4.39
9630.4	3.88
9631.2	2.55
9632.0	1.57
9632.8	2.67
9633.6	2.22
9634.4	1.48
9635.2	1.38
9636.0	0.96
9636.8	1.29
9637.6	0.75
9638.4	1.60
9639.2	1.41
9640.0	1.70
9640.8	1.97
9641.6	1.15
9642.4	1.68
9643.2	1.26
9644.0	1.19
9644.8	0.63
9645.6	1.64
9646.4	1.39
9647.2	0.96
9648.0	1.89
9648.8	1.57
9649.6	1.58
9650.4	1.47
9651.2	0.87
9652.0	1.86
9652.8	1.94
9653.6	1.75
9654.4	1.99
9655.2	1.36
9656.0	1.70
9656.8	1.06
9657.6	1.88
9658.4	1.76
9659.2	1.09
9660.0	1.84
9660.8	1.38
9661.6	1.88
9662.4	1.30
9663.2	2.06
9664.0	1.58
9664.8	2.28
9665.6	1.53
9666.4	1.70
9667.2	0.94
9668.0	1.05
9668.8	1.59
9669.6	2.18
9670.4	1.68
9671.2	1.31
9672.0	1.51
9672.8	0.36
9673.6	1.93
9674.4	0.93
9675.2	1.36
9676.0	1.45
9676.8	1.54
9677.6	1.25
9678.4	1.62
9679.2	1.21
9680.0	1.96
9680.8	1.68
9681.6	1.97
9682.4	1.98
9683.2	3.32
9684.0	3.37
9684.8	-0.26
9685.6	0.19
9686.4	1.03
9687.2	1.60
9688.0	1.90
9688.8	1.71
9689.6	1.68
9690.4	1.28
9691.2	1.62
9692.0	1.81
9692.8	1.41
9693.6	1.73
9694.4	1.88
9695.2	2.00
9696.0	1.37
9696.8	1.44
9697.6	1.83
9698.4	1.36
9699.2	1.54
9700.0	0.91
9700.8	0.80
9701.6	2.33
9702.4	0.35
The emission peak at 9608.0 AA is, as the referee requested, [S II]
